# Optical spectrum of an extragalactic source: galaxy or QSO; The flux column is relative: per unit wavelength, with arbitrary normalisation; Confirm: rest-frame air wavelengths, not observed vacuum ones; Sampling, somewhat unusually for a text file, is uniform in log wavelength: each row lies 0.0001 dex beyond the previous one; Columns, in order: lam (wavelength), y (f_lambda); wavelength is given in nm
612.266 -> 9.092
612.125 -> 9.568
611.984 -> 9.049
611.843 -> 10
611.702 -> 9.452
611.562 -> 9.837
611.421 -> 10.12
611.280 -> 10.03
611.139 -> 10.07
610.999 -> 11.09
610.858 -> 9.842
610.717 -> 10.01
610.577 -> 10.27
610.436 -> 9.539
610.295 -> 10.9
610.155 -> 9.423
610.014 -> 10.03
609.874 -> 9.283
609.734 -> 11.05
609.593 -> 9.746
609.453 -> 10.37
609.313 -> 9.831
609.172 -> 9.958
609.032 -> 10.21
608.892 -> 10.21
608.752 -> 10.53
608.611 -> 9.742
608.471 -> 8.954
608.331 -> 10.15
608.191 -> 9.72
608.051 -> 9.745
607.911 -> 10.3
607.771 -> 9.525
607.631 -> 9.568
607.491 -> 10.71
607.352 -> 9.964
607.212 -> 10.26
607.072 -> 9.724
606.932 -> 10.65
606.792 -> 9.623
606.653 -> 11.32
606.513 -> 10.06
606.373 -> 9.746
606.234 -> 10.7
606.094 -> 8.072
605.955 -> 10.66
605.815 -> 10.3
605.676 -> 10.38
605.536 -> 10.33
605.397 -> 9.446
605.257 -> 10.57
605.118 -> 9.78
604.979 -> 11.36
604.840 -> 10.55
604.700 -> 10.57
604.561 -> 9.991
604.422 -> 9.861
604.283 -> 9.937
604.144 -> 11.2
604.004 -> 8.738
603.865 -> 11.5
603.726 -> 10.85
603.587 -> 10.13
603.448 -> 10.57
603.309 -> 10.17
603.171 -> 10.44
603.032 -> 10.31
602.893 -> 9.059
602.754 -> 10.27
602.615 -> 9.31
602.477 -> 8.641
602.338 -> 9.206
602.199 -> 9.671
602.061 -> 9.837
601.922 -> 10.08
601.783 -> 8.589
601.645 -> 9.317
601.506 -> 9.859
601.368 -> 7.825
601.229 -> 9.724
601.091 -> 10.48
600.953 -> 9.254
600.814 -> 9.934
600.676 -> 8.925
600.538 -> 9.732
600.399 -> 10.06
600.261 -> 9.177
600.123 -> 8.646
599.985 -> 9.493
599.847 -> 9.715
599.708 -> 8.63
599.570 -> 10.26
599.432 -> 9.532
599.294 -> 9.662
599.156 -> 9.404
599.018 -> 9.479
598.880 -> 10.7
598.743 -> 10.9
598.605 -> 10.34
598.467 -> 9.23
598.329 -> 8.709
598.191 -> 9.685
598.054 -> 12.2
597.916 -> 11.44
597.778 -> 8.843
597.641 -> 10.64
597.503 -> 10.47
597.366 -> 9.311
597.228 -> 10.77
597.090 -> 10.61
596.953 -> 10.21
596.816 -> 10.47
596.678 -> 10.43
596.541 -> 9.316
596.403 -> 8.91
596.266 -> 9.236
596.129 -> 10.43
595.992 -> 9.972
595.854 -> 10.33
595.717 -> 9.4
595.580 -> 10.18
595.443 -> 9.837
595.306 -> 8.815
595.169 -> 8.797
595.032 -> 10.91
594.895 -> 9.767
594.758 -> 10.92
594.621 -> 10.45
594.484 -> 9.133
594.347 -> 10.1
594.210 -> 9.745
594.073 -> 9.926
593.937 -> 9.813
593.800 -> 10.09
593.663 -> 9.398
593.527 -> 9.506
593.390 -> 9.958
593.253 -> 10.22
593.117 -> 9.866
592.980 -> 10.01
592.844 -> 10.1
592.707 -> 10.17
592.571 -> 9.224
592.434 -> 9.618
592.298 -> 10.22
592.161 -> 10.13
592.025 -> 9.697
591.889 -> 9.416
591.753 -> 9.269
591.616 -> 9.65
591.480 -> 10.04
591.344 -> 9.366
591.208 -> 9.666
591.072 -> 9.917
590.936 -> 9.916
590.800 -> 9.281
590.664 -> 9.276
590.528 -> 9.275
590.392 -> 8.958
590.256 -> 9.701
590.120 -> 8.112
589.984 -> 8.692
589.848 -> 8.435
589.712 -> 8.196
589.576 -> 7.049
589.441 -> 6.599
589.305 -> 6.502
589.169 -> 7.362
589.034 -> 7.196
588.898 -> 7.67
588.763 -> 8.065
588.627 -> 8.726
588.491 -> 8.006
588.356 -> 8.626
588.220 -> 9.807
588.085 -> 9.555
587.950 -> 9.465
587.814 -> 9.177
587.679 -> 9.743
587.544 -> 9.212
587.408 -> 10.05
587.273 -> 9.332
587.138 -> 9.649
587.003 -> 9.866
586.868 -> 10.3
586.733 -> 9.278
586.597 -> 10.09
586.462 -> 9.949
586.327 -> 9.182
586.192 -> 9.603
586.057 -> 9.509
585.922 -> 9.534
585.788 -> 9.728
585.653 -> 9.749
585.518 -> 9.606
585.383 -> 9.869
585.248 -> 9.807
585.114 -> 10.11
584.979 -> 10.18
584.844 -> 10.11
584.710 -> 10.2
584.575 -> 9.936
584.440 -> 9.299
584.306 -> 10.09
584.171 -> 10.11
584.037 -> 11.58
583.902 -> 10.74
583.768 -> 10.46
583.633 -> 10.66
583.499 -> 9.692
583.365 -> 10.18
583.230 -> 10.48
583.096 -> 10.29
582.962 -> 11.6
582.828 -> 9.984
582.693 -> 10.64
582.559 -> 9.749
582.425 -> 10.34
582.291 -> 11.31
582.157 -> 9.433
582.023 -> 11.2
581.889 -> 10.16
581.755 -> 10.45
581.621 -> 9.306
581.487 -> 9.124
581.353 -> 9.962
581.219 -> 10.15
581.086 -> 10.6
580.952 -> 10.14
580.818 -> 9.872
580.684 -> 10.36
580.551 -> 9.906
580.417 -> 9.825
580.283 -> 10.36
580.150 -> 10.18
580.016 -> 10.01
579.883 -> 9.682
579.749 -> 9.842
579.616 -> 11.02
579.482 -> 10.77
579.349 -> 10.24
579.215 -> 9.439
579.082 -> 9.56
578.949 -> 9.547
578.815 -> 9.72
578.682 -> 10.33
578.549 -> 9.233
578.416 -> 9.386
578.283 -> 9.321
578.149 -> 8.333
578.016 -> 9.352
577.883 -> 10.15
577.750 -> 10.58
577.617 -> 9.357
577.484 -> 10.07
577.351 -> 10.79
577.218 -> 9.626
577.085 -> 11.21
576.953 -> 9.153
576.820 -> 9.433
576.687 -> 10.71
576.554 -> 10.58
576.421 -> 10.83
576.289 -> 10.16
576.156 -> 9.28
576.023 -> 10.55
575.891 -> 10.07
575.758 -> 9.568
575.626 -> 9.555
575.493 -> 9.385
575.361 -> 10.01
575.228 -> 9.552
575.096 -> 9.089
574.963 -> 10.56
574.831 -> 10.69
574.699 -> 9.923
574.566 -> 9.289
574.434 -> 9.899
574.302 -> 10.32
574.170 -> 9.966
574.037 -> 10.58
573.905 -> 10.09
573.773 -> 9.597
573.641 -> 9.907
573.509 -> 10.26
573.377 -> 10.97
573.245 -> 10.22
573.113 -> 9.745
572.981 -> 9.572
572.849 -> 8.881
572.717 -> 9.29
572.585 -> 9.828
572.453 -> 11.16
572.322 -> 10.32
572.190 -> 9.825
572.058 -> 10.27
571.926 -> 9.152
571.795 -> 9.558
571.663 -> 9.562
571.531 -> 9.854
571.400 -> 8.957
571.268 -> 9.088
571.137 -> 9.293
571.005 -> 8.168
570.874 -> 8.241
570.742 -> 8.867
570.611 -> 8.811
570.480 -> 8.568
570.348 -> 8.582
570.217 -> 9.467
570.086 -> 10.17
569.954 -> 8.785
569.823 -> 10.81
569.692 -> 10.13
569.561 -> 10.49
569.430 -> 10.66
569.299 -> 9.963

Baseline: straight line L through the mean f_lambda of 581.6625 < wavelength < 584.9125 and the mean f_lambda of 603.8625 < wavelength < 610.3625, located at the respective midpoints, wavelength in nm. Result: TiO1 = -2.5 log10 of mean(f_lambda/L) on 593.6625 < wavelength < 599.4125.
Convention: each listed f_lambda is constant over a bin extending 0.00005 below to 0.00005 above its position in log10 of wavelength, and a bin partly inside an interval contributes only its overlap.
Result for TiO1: 0.02 mag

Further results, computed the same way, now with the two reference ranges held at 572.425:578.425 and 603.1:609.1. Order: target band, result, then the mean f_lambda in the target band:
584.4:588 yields 0.03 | 9.73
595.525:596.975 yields 0.02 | 9.89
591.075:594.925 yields 0.02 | 9.84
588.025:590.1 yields 0.24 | 8.03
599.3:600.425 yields 0.08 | 9.43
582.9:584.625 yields -0.04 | 10.4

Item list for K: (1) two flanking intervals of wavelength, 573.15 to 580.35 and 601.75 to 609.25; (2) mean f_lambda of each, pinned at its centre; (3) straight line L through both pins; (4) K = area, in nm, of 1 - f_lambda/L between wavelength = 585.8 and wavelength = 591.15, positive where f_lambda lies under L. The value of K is 0.558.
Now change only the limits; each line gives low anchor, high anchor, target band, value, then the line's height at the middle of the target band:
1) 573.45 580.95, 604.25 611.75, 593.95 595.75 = 0.03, 10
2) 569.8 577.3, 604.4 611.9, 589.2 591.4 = 0.28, 9.91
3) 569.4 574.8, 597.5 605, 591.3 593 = 0.01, 9.81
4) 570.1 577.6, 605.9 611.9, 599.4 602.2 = 0.14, 9.96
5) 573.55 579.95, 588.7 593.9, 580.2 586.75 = -0.38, 9.55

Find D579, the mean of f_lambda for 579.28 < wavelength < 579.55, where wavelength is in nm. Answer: 10.5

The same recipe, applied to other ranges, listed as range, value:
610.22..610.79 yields 10.2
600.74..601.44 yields 9.45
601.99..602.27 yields 9.75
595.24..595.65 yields 9.62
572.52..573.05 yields 9.39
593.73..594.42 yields 9.92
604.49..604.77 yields 10.3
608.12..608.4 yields 9.94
